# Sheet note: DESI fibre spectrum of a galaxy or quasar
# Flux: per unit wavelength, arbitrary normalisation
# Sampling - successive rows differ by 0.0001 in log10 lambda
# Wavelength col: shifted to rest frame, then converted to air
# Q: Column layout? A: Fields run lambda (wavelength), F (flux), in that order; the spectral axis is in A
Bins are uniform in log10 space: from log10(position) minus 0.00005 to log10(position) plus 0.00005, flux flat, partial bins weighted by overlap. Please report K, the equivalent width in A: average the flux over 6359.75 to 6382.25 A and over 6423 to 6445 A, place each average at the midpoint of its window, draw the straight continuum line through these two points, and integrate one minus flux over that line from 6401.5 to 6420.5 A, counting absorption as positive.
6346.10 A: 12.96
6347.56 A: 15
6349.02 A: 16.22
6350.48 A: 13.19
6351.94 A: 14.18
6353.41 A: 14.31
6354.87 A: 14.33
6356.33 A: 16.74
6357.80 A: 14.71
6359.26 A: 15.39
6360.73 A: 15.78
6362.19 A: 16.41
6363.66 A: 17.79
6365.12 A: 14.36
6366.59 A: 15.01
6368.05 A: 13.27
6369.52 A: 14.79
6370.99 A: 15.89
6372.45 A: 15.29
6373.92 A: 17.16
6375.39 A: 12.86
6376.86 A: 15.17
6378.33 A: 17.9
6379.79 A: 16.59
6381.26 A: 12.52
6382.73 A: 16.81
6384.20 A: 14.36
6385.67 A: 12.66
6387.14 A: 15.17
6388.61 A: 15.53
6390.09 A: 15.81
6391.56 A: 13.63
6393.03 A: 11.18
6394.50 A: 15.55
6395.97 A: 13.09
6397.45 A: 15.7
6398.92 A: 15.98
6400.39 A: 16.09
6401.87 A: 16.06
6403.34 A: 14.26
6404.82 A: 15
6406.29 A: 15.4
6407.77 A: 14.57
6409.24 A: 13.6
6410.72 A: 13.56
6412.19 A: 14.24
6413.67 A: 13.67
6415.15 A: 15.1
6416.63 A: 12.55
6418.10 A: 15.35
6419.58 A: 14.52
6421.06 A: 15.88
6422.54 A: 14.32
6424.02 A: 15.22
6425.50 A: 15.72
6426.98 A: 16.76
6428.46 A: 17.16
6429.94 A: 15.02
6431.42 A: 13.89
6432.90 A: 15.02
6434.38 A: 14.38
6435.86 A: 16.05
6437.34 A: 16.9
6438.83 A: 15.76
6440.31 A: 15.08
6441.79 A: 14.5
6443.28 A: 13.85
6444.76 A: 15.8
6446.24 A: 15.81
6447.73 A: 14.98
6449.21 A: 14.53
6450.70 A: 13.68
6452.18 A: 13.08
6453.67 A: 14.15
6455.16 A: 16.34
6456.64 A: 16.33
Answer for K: 1.2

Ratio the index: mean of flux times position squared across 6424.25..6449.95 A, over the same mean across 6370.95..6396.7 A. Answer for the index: 1.1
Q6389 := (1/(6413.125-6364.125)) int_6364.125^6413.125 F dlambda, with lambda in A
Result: 14.8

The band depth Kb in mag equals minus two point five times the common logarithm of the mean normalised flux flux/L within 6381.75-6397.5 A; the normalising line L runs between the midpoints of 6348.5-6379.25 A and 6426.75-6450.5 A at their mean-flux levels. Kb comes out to 0.06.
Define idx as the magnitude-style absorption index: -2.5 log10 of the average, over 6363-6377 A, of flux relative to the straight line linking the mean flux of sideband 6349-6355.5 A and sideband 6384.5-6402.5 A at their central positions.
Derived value -0.05 mag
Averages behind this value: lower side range 14.3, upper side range 14.7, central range 15.1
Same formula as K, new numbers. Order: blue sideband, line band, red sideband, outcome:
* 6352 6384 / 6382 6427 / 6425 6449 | 1.9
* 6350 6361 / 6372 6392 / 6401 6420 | -0.7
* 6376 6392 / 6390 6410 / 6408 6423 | 0.0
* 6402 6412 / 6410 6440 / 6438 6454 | -1.0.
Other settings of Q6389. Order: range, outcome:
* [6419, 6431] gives 15.5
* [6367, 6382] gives 15.1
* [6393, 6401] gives 14.9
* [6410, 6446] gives 15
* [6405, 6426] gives 14.5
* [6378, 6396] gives 14.7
